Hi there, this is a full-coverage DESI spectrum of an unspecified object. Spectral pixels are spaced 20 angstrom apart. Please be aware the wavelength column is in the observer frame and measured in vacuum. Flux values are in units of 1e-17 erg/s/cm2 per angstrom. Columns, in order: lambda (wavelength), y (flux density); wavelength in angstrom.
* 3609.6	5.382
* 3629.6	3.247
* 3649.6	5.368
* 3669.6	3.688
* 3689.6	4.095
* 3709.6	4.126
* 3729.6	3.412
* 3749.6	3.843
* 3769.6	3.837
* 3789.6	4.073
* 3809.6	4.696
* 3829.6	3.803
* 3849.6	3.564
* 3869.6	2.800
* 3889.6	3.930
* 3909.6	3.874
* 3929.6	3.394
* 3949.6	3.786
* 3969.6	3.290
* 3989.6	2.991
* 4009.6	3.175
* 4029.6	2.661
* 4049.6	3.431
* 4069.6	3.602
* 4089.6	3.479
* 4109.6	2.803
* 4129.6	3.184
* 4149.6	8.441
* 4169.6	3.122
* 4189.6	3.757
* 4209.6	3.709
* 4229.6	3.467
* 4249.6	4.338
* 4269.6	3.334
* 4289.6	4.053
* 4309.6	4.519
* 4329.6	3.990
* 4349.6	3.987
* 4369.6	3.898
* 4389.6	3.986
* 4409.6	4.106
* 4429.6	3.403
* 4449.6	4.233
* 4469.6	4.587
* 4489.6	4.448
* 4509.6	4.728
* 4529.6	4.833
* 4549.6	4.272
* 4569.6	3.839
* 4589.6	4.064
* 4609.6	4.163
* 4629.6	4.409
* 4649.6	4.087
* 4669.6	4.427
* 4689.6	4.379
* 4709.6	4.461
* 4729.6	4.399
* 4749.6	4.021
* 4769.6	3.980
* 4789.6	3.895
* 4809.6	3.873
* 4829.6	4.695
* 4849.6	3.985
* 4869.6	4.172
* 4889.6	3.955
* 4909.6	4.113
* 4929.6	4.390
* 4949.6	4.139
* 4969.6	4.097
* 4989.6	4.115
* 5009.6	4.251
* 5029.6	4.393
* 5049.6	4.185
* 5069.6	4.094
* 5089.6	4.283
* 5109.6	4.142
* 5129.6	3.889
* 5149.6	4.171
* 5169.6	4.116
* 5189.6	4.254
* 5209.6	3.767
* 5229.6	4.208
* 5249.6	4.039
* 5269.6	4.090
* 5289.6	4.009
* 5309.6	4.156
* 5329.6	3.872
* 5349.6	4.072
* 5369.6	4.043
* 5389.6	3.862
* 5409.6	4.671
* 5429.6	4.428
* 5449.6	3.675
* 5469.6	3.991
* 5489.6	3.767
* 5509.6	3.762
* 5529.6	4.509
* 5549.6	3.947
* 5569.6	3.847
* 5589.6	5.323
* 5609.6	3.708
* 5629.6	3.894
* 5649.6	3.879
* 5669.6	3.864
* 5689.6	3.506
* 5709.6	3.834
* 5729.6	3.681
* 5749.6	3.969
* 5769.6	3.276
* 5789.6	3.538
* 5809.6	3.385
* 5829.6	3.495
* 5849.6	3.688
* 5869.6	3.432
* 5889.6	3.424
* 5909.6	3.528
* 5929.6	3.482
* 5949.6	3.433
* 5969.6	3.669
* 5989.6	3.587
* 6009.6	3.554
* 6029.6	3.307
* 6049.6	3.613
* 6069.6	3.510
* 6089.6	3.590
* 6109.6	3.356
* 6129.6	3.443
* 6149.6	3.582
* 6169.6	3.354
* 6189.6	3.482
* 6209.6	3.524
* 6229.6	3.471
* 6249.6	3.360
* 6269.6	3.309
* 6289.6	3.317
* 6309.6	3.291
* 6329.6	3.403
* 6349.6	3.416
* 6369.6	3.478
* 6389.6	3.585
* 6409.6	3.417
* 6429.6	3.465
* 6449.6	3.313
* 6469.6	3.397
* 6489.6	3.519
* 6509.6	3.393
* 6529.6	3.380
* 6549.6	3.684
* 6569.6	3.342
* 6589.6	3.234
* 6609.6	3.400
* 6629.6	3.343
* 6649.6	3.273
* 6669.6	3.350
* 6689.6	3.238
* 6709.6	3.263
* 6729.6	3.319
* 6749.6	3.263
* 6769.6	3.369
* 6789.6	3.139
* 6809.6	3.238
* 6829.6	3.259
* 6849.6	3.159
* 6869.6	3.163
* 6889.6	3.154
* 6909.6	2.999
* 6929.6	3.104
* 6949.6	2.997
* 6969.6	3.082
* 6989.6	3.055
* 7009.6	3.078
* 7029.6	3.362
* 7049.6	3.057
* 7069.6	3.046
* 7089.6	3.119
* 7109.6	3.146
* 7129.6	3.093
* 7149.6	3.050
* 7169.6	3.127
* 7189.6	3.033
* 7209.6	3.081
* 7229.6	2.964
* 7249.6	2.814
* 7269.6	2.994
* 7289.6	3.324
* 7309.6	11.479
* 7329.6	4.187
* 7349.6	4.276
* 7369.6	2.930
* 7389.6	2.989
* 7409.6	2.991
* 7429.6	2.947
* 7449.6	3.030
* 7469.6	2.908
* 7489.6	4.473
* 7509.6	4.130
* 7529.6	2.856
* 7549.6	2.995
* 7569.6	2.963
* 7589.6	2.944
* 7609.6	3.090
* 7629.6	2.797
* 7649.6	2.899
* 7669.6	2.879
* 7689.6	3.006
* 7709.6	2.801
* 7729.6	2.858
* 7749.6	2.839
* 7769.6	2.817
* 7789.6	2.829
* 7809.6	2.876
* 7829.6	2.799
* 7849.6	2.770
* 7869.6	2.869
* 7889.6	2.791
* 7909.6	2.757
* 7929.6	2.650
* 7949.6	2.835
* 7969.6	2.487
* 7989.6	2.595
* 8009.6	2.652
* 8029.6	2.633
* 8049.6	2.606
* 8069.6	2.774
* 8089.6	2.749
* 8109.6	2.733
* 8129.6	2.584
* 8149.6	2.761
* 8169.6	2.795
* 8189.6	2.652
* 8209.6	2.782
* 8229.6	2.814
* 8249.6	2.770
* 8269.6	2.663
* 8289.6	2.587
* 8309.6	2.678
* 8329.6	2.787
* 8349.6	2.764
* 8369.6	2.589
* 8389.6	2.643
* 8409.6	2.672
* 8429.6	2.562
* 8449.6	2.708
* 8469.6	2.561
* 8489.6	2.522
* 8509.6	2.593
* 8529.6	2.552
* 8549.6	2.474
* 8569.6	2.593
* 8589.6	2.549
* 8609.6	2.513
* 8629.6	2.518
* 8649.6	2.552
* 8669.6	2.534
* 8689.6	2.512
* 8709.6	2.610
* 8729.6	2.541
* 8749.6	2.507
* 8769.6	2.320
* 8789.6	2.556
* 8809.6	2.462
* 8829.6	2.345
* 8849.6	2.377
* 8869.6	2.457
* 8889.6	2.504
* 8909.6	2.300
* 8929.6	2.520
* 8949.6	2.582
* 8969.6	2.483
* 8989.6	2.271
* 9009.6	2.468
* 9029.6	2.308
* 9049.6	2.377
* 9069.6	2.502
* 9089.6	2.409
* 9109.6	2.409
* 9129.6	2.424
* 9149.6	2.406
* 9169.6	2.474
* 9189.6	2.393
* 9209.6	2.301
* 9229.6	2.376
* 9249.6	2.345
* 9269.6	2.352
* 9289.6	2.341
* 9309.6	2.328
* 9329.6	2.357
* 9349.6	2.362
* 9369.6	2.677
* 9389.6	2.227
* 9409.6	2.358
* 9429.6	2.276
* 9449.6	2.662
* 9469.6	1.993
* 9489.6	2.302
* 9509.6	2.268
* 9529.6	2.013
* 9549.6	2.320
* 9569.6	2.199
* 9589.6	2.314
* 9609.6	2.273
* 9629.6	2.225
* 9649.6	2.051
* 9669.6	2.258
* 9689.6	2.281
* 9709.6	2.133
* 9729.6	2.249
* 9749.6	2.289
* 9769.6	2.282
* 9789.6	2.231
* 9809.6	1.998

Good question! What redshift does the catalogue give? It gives 0.11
